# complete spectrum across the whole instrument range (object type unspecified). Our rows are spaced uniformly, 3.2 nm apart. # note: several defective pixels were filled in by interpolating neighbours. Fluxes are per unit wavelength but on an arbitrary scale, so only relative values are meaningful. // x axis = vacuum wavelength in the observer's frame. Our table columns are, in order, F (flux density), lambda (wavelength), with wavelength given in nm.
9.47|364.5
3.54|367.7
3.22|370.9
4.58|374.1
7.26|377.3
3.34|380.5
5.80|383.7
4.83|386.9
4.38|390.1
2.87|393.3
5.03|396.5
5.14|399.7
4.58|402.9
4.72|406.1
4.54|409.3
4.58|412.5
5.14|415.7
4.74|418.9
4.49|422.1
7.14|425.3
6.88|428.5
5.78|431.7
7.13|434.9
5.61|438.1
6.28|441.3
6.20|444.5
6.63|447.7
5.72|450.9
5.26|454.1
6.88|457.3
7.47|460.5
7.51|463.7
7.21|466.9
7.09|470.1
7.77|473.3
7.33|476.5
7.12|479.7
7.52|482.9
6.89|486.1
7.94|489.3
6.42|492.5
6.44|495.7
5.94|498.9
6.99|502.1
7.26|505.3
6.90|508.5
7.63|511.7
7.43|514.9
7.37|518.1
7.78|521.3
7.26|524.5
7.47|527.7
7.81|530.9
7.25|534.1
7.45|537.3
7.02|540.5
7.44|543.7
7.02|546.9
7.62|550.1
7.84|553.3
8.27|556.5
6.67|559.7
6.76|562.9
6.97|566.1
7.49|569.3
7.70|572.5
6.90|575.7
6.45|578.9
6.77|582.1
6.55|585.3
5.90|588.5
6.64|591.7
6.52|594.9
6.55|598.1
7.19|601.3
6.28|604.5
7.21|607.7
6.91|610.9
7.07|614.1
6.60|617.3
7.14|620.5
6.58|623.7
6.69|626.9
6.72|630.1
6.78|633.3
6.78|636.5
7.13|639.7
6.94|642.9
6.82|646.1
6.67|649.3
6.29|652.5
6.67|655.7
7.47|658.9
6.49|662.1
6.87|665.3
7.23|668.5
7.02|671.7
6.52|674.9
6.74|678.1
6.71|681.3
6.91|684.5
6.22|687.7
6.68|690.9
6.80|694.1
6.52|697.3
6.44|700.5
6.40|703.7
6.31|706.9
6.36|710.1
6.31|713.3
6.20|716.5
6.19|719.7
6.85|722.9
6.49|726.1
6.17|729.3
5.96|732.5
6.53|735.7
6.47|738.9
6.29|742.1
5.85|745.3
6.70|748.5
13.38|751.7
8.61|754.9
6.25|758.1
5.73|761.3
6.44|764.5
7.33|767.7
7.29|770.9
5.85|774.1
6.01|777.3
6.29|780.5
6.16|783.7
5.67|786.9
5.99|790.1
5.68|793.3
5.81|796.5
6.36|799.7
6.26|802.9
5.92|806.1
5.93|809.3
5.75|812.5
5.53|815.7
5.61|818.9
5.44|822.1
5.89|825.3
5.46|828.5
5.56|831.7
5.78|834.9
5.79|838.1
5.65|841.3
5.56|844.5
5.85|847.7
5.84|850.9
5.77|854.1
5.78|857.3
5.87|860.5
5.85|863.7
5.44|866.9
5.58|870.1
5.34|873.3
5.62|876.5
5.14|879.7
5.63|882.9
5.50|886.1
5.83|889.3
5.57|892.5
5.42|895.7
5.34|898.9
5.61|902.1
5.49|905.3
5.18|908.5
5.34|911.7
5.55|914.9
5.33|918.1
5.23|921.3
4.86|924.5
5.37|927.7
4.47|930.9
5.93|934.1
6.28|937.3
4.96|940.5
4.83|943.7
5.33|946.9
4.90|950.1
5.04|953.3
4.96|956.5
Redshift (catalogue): 0.14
